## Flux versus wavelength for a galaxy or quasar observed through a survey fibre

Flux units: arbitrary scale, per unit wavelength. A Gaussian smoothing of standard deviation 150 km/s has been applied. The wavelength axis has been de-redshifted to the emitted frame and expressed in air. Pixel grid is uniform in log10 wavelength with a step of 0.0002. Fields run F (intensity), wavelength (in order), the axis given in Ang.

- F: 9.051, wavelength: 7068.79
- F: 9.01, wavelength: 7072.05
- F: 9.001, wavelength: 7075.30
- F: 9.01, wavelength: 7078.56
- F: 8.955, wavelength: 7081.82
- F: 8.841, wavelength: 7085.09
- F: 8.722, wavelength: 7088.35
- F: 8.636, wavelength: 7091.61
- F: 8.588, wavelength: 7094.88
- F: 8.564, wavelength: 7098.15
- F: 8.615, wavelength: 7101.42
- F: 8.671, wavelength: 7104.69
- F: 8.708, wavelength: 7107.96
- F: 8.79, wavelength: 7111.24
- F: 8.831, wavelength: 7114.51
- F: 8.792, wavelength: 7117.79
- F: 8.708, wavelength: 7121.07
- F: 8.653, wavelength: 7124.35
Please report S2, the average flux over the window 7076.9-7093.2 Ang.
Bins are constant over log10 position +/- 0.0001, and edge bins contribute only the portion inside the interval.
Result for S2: 8.83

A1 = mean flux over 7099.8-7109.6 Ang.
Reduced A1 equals 8.67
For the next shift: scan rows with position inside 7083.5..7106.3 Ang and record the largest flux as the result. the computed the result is 8.841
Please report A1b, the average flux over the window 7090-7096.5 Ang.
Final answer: 8.61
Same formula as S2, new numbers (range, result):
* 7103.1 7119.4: 8.76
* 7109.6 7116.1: 8.81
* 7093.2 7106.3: 8.61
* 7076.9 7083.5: 8.97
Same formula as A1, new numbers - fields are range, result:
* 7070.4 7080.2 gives 9.01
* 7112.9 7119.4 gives 8.81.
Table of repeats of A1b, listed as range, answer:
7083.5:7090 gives 8.79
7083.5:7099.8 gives 8.67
